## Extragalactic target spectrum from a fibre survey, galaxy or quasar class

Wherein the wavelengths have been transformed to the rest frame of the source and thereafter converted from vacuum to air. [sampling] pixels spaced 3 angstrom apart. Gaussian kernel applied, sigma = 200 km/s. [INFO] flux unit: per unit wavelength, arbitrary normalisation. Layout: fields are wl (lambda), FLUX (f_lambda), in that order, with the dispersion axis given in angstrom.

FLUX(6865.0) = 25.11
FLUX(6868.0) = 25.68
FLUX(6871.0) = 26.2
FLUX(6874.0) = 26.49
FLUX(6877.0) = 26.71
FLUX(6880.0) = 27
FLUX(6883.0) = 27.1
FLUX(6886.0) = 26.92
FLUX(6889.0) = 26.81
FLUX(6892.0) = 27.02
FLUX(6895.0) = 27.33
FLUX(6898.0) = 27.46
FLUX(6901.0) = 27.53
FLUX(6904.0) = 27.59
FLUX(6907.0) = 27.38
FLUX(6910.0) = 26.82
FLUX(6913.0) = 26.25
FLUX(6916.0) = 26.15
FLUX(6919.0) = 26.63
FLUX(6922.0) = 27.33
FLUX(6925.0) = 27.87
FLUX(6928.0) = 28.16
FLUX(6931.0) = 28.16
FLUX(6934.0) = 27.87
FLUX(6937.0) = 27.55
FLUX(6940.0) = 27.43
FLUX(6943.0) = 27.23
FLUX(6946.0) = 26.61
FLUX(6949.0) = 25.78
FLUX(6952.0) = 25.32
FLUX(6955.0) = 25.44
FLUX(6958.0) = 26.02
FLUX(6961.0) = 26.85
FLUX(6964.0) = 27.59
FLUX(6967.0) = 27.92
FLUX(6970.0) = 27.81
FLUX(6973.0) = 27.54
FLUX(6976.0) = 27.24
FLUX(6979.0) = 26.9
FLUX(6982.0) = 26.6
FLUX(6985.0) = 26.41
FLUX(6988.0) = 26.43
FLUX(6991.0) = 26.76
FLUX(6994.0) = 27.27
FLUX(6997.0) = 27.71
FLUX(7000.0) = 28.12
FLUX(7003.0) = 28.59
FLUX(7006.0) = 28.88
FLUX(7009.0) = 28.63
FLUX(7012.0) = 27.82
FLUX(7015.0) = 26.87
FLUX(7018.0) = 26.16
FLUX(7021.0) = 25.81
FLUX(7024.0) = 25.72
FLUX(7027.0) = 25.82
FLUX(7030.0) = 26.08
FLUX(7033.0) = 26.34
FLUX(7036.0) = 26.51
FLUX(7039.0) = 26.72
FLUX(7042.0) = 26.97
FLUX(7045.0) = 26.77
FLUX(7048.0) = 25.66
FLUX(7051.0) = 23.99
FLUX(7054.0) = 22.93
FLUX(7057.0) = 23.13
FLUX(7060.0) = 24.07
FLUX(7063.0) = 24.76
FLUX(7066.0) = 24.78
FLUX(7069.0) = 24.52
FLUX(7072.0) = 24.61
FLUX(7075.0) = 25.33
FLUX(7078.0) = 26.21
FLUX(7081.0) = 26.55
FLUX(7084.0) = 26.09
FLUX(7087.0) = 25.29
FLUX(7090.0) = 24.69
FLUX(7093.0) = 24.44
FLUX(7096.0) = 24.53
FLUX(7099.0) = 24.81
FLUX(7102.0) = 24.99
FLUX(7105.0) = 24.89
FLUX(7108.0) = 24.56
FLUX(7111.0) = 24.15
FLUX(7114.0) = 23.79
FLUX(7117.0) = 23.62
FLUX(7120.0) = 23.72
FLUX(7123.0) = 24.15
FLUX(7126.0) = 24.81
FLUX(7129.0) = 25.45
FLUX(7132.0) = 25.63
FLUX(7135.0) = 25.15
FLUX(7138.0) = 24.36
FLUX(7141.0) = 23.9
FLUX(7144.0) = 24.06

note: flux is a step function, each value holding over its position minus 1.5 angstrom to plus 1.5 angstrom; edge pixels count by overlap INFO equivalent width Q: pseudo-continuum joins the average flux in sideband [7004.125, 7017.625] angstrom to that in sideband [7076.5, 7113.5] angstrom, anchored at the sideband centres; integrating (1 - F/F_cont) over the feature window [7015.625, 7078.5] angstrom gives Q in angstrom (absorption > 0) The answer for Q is 3.1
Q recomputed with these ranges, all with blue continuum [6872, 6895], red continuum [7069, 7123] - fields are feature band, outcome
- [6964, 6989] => -1.13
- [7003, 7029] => -1.47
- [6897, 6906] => -0.28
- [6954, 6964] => -0.08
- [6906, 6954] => -1.06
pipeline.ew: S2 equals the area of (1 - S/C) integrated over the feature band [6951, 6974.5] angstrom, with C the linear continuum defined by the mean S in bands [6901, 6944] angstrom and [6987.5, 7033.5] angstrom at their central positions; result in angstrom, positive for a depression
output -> 0.3 angstrom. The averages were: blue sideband 27.3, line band 26.8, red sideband 27.1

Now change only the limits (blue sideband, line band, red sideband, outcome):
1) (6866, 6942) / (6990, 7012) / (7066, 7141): -1.7 angstrom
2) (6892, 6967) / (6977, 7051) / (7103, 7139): -2.6 angstrom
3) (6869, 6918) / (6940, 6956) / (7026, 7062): 0.1 angstrom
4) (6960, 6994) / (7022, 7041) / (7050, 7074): -0.8 angstrom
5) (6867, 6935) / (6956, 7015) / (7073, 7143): -2.8 angstrom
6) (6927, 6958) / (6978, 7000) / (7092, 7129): -0.6 angstrom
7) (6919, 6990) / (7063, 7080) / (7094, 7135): 0.1 angstrom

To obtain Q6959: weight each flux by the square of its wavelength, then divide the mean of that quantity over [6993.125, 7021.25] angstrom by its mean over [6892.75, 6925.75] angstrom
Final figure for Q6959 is 1.1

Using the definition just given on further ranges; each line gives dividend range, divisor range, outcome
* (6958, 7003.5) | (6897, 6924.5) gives 1.03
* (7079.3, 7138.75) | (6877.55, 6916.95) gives 0.97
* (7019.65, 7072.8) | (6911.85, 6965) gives 0.97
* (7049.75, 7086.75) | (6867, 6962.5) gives 0.96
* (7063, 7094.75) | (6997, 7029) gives 0.94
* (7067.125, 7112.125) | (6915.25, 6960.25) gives 0.97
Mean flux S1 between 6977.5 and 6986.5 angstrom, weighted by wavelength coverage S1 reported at 26.6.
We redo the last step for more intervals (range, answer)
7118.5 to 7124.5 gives 23.9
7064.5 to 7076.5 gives 24.8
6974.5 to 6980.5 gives 27.1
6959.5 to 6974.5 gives 27.5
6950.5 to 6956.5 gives 25.4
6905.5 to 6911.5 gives 27.1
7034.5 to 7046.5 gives 26.7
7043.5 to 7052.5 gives 25.5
